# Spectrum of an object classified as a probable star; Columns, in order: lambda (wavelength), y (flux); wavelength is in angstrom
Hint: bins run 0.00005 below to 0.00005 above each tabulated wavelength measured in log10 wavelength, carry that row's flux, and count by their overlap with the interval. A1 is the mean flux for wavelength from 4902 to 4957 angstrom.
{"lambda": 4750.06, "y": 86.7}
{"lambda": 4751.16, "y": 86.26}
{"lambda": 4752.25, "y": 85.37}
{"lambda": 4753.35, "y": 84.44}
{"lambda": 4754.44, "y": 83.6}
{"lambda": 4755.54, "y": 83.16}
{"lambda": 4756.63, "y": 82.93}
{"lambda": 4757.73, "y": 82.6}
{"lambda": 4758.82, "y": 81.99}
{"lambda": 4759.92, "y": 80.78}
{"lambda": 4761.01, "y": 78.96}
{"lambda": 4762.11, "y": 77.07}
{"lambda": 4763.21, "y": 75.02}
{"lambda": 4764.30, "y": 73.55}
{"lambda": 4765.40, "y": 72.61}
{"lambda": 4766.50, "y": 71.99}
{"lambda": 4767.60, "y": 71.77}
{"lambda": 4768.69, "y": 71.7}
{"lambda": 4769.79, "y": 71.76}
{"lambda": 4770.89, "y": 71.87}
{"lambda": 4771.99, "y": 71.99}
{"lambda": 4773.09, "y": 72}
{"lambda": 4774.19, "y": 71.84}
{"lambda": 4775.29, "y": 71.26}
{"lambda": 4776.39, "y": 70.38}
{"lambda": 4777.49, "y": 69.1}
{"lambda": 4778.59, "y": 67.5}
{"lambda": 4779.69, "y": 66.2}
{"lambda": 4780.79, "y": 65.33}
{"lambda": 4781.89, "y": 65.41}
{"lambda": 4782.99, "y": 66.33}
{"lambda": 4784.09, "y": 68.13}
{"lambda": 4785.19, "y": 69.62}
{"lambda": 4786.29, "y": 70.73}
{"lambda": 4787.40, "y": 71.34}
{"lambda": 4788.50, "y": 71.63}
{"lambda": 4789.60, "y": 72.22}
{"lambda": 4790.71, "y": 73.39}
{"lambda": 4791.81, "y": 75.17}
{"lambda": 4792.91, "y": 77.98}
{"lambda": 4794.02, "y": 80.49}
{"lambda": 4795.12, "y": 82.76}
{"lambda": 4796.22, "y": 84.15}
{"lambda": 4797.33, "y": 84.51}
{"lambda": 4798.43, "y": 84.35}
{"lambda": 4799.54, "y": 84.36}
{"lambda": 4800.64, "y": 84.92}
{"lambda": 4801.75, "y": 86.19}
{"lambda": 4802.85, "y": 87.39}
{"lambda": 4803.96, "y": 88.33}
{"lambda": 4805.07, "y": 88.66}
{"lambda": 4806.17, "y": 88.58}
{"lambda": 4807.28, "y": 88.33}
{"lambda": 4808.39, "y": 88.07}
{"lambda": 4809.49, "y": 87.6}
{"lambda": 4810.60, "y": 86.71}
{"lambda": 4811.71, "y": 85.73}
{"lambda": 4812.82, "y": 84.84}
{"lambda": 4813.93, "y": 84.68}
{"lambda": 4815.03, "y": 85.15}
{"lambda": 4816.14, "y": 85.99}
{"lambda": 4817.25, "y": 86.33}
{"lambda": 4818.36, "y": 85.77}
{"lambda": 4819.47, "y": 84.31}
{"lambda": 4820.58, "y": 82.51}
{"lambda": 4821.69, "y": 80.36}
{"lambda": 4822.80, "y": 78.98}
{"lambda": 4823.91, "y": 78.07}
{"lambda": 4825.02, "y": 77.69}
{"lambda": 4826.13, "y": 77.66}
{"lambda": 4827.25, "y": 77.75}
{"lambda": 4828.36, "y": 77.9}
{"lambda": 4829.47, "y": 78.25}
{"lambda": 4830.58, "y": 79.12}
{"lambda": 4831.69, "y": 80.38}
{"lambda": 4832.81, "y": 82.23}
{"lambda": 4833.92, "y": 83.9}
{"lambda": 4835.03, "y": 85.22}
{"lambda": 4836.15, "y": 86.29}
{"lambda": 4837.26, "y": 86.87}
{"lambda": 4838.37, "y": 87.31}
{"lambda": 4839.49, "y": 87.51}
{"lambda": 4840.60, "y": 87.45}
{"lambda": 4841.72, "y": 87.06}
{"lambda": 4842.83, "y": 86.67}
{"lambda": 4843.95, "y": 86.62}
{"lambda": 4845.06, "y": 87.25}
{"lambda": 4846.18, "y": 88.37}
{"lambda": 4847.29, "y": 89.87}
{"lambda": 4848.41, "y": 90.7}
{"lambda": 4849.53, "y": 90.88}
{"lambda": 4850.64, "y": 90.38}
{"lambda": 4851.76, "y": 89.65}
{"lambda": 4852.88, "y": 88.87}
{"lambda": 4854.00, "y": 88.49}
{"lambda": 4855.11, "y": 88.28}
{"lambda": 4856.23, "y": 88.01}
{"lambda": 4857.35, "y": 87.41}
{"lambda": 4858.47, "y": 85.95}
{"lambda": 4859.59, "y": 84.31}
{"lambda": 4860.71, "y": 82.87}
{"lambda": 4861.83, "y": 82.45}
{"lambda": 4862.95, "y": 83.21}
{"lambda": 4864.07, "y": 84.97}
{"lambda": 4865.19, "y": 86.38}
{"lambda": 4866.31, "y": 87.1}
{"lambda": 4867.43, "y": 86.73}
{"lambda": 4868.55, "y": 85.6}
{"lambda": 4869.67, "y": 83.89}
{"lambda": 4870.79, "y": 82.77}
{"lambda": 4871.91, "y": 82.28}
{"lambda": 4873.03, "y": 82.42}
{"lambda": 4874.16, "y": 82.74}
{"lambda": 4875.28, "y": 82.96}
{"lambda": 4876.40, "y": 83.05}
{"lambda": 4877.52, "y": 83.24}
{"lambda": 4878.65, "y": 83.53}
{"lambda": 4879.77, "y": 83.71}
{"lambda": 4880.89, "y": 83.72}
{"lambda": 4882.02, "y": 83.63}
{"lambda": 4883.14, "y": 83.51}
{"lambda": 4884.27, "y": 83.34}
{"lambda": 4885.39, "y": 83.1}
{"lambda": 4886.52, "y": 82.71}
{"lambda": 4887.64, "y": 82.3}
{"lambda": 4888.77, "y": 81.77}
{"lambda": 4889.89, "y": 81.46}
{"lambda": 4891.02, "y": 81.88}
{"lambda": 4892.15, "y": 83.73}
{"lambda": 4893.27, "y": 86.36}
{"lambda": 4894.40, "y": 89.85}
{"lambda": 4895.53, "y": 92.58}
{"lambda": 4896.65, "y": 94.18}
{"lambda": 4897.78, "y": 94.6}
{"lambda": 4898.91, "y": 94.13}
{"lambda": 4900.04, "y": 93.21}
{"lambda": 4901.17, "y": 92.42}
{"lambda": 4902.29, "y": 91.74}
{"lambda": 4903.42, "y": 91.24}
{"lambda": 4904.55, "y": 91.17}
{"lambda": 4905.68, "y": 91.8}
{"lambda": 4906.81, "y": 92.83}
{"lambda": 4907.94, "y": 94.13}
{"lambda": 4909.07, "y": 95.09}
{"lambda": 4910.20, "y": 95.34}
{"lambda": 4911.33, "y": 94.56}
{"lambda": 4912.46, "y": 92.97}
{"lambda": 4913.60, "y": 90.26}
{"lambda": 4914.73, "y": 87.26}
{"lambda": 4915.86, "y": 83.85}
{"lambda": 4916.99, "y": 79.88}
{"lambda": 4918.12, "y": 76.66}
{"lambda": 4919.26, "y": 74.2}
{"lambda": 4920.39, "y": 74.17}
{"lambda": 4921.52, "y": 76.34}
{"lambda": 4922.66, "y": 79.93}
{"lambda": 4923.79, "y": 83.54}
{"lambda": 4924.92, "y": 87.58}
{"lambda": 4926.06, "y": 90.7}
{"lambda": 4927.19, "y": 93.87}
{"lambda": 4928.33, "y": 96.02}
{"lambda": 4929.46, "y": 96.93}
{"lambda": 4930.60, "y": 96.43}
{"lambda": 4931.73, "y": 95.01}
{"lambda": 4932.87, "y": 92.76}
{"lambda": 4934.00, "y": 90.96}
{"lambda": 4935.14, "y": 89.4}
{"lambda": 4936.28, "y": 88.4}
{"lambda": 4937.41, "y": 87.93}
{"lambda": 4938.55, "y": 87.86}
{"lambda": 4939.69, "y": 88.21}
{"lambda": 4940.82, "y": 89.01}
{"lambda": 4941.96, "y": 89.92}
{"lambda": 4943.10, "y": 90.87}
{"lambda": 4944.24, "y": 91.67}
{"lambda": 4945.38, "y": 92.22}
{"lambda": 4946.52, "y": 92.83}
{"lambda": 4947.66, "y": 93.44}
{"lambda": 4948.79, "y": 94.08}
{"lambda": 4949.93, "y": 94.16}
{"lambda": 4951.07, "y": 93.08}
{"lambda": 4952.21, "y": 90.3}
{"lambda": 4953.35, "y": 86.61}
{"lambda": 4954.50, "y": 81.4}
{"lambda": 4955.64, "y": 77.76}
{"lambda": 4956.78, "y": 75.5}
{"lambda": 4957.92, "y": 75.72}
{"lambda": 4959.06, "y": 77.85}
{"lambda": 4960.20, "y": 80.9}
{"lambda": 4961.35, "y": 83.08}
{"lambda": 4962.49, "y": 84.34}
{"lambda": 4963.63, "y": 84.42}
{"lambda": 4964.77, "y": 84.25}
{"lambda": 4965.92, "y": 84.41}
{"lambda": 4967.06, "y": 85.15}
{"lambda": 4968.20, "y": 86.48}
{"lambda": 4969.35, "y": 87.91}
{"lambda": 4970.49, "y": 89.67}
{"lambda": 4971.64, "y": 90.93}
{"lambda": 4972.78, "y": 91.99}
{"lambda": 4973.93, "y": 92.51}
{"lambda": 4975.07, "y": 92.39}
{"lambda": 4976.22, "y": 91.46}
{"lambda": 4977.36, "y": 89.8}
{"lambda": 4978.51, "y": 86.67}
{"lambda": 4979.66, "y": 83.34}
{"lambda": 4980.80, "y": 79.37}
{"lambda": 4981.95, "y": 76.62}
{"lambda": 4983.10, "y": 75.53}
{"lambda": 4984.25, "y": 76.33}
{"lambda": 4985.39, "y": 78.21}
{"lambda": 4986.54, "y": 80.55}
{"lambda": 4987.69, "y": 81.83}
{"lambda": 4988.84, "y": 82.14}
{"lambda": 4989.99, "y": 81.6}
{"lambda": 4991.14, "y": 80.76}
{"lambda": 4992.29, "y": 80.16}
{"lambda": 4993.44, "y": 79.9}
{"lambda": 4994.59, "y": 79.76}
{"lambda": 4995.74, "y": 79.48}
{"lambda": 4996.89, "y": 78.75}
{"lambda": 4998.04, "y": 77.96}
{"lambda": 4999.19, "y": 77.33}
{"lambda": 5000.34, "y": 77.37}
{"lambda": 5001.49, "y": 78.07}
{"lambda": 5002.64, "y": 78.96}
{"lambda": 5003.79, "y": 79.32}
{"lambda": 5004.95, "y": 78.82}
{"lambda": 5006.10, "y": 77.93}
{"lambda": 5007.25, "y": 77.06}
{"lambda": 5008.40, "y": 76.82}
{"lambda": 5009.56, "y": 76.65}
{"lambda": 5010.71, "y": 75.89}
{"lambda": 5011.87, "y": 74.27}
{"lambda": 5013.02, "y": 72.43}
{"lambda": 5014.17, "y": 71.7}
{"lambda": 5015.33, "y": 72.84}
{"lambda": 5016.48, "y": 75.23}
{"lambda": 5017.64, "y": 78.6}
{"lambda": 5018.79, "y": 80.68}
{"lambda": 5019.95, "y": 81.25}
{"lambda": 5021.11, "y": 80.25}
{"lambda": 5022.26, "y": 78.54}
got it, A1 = 88.9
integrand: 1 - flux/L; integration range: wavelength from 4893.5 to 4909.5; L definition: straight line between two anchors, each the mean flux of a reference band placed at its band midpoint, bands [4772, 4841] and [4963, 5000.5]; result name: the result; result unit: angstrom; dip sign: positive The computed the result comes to -2.2 angstrom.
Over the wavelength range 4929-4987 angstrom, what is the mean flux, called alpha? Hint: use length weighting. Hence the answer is 87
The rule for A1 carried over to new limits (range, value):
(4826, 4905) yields 85.8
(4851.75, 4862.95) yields 86.3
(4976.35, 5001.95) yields 80.3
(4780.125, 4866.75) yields 82.9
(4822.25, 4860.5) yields 85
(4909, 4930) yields 86.6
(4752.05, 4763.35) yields 81.5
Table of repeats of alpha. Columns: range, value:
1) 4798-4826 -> 84.8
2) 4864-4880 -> 84.1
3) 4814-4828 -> 81.8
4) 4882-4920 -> 87.9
